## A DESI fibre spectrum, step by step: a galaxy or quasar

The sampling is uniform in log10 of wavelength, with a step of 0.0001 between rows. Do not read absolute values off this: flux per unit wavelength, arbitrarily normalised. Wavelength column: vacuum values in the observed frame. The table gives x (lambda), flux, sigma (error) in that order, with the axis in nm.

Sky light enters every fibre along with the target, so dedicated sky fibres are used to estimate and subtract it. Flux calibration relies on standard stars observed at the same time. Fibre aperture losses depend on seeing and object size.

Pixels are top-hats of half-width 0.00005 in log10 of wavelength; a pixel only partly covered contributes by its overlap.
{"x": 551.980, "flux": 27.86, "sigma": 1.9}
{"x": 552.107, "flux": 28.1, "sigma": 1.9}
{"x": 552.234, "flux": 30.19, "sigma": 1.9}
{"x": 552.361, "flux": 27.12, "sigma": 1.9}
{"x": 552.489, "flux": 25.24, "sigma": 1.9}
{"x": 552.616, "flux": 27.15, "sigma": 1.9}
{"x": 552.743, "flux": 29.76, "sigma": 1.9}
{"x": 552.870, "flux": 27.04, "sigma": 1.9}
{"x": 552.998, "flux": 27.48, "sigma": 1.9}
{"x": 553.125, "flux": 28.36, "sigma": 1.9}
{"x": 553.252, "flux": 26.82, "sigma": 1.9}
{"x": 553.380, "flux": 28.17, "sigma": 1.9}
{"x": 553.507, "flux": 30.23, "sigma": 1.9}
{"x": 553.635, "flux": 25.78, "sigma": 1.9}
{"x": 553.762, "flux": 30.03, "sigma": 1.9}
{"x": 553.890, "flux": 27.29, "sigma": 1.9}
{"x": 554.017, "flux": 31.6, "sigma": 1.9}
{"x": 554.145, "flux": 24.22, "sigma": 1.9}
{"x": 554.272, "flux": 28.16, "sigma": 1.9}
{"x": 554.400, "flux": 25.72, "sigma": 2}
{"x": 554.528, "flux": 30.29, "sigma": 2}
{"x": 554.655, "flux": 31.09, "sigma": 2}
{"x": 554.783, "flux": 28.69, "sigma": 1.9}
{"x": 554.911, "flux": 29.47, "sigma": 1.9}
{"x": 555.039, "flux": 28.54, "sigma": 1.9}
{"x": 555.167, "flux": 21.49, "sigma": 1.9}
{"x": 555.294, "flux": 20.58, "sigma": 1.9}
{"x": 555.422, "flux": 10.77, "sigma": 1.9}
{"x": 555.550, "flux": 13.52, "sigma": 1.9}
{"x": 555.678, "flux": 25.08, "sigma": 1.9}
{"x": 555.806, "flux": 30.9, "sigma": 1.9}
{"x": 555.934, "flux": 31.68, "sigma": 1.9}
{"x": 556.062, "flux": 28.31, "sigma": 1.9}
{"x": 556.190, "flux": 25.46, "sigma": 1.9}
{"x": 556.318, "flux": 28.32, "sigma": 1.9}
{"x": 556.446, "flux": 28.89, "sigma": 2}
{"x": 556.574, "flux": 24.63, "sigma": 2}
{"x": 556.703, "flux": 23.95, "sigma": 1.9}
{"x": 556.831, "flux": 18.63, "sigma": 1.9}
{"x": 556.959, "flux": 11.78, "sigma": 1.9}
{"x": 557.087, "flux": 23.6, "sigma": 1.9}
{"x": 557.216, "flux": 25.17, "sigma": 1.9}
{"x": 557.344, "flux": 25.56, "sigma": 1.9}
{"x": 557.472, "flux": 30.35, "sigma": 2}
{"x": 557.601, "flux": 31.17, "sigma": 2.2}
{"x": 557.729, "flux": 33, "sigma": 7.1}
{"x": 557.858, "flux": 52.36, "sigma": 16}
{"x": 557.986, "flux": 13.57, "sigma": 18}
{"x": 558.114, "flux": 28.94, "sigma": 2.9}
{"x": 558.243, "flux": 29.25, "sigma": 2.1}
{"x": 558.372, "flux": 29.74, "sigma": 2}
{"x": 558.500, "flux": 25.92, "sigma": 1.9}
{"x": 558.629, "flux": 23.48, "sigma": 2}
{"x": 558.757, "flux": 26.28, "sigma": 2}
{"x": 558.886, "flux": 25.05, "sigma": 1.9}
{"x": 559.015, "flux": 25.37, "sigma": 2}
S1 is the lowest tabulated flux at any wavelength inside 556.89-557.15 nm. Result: 11.78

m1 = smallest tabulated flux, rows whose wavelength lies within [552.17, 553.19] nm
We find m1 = 25.24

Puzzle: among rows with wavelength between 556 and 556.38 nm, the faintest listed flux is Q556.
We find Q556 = 25.46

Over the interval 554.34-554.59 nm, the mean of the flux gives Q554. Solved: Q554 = 28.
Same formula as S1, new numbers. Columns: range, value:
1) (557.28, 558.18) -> 13.57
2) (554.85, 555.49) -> 10.77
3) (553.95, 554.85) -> 24.22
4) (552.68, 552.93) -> 27.04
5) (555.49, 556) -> 13.52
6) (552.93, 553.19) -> 27.48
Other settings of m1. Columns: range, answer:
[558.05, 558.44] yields 28.94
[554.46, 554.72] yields 30.29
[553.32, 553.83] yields 25.78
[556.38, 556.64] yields 24.63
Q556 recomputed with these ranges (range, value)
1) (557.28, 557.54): 25.56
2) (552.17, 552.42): 27.12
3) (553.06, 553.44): 26.82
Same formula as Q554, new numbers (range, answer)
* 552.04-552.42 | 28.5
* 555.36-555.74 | 16.4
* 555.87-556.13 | 29.9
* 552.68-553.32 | 27.9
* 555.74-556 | 31.2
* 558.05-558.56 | 28.5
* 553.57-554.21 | 27.8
